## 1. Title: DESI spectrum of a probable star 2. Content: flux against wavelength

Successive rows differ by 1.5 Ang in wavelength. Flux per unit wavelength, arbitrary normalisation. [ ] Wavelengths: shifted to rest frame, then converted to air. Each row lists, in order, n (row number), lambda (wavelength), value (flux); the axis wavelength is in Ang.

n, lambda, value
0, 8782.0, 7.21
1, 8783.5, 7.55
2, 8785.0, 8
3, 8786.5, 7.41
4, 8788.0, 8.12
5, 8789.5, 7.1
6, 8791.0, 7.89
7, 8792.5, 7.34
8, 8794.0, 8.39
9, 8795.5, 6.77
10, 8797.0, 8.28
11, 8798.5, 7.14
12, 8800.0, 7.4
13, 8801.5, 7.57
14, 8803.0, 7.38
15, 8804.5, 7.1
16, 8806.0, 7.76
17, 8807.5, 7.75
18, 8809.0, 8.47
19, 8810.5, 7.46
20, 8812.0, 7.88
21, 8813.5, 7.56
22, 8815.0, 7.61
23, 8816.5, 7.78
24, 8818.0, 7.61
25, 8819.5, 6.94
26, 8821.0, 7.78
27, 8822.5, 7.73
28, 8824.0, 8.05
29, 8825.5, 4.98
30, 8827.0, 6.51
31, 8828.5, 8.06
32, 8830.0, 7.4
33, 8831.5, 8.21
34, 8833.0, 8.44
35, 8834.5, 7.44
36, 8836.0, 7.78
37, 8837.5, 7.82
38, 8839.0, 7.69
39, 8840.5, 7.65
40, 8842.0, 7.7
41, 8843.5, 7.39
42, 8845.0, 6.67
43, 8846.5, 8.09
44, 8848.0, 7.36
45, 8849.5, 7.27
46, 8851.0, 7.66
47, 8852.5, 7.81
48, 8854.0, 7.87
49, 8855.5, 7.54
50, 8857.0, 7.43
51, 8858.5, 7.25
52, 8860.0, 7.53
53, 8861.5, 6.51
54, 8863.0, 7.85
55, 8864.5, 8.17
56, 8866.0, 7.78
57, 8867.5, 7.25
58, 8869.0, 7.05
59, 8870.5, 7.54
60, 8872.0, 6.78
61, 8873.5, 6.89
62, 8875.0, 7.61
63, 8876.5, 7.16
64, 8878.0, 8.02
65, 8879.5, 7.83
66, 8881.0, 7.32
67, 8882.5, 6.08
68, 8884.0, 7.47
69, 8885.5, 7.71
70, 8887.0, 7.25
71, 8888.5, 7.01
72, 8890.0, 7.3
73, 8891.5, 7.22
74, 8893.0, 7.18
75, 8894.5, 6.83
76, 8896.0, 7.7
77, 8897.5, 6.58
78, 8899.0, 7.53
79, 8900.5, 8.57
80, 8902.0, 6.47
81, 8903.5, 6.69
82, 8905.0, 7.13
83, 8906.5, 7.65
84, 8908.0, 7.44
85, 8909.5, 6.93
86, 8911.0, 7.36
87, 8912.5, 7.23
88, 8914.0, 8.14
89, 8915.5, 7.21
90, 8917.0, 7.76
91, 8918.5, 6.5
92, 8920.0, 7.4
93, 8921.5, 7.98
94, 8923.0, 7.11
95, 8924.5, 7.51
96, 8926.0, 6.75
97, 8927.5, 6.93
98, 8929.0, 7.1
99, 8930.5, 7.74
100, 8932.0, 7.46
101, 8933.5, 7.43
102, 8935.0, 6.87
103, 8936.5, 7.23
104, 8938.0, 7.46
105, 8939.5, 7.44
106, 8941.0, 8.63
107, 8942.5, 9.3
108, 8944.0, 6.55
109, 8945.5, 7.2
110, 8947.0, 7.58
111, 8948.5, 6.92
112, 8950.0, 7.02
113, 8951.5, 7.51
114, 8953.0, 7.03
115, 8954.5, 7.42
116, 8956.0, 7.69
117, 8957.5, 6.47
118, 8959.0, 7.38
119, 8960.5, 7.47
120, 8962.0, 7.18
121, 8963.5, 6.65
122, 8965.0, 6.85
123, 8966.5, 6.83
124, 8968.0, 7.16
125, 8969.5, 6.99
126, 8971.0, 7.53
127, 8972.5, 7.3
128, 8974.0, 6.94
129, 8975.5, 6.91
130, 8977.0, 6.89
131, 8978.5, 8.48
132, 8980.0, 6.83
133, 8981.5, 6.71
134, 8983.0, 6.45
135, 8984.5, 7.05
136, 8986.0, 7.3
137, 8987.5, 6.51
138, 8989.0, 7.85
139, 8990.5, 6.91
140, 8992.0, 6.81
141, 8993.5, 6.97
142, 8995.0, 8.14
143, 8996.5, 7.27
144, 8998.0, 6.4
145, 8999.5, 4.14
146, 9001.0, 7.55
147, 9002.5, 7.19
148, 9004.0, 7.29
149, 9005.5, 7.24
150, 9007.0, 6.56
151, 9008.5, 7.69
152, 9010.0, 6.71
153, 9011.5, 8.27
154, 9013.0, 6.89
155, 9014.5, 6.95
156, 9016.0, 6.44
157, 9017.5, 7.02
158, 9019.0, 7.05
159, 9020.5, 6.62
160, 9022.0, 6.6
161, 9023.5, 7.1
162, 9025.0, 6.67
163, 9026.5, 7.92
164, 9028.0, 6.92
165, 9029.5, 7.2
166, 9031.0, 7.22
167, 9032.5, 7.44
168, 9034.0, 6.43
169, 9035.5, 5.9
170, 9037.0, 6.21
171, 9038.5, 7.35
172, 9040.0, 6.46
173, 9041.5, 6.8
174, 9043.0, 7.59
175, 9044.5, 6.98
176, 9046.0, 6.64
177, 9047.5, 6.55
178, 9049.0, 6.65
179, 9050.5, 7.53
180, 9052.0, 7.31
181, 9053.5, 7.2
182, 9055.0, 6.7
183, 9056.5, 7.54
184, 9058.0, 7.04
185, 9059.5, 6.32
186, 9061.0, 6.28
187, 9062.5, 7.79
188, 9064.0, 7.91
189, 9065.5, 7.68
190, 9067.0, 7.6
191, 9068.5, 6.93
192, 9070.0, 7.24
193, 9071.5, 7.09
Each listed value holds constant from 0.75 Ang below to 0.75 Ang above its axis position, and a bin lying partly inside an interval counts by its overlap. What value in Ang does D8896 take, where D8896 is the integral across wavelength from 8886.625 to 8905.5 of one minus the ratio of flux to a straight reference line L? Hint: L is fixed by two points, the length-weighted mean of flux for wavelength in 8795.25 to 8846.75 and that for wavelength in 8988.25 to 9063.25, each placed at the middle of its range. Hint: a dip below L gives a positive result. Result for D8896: 0.4 Ang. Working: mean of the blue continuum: 7.54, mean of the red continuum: 6.97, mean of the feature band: 7.19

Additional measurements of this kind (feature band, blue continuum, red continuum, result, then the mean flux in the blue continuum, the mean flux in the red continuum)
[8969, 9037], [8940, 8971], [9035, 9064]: 1.1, 7.3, 6.92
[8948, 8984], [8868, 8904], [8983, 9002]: -0.7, 7.25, 6.89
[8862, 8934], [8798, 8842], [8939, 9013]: 0.4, 7.55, 7.16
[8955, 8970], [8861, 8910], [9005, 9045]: 0.1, 7.29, 6.97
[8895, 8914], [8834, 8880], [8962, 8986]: 0.0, 7.49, 7.05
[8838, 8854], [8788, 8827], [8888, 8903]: -0.4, 7.5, 7.23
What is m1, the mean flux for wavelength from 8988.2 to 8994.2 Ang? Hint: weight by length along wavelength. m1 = 7.13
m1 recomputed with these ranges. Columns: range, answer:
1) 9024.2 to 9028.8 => 7.17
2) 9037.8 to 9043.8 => 7.05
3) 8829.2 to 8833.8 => 8.01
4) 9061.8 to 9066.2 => 7.79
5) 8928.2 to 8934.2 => 7.43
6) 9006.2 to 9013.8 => 7.22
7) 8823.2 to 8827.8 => 6.54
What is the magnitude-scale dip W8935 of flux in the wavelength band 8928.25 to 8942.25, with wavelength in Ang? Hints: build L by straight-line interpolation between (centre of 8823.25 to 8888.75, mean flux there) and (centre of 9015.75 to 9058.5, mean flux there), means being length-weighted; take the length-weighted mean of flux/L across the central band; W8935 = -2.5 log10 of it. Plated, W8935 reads -0.05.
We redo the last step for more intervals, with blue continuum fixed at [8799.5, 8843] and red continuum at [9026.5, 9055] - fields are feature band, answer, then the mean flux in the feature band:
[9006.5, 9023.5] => 0.002 mag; 6.99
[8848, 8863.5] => 0.001 mag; 7.46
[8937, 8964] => -0.029 mag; 7.39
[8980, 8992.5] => 0.022 mag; 6.94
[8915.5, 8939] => -0.003 mag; 7.28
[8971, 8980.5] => -0.021 mag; 7.26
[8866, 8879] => 0.014 mag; 7.33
